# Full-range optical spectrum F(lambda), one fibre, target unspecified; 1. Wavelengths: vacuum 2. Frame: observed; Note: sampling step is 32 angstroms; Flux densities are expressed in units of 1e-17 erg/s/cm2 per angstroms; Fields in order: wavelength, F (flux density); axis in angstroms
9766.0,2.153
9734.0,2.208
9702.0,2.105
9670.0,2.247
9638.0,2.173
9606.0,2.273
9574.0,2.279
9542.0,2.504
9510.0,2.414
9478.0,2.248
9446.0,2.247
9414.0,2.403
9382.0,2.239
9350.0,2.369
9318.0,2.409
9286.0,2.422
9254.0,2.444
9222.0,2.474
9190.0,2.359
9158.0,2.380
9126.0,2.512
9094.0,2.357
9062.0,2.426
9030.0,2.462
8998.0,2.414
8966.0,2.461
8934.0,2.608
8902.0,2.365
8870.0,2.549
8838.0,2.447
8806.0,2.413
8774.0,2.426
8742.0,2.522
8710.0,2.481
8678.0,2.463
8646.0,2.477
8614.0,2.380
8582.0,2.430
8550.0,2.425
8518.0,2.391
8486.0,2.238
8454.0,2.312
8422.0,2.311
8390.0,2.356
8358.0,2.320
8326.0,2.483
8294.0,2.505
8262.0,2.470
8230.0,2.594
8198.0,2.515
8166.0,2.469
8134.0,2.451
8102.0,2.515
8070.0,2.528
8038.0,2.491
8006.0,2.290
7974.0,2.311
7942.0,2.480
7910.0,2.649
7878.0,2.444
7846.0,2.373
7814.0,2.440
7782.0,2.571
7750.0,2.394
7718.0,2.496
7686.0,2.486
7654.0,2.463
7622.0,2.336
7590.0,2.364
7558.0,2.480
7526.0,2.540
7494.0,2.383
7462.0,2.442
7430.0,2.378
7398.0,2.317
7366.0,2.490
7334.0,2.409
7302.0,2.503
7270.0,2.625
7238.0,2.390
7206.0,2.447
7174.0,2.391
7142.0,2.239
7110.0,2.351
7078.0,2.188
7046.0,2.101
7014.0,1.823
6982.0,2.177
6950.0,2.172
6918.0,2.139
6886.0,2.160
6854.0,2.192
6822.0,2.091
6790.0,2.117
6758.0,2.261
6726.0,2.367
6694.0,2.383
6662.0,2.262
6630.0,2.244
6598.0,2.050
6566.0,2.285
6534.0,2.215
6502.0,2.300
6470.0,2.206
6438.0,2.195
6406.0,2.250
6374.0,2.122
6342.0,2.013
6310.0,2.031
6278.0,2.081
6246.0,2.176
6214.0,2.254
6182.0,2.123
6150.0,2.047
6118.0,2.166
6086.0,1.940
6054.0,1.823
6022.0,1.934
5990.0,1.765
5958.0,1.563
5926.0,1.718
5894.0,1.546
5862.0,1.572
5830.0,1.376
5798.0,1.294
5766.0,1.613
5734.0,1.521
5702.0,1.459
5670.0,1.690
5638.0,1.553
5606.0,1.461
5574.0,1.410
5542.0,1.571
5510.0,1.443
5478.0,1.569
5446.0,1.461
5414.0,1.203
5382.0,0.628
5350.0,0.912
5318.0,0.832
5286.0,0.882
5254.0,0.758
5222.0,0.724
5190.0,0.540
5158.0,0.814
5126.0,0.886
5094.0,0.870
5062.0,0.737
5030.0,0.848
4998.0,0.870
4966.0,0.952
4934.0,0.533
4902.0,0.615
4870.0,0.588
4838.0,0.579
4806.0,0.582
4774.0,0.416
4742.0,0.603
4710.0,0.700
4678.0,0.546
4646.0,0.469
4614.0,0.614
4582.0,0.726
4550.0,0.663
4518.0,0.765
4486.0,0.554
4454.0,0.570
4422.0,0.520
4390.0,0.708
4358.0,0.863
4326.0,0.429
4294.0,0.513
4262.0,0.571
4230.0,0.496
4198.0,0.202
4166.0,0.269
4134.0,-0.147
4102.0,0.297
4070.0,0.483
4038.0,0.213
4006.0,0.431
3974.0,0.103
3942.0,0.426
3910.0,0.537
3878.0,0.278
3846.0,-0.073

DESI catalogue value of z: 0.356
